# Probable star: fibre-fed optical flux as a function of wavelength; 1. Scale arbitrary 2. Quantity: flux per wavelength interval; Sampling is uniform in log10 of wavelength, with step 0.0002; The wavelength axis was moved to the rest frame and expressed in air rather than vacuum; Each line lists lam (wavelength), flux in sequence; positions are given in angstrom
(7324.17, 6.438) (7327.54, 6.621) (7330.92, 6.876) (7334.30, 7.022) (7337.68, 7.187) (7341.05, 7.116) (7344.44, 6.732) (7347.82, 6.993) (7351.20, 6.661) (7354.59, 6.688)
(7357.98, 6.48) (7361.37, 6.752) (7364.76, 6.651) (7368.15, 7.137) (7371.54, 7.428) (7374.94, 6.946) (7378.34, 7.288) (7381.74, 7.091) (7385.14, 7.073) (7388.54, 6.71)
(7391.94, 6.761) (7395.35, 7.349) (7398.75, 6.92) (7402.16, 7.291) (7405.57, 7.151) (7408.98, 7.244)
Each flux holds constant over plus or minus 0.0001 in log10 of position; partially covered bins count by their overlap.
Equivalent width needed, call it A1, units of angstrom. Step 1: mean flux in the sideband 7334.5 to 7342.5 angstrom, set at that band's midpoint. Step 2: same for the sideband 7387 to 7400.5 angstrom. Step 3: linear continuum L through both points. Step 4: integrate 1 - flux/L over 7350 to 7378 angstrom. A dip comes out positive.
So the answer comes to 0.7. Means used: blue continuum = 7.14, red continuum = 6.94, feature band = 6.87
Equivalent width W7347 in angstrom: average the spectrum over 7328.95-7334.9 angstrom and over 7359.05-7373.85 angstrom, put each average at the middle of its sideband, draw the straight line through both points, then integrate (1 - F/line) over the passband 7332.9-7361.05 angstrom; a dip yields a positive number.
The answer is 0.3 angstrom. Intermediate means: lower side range 6.91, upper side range 6.97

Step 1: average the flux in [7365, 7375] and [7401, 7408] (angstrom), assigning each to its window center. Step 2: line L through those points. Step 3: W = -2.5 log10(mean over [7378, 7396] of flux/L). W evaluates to 0.03 mag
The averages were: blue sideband 7.13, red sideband 7.22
